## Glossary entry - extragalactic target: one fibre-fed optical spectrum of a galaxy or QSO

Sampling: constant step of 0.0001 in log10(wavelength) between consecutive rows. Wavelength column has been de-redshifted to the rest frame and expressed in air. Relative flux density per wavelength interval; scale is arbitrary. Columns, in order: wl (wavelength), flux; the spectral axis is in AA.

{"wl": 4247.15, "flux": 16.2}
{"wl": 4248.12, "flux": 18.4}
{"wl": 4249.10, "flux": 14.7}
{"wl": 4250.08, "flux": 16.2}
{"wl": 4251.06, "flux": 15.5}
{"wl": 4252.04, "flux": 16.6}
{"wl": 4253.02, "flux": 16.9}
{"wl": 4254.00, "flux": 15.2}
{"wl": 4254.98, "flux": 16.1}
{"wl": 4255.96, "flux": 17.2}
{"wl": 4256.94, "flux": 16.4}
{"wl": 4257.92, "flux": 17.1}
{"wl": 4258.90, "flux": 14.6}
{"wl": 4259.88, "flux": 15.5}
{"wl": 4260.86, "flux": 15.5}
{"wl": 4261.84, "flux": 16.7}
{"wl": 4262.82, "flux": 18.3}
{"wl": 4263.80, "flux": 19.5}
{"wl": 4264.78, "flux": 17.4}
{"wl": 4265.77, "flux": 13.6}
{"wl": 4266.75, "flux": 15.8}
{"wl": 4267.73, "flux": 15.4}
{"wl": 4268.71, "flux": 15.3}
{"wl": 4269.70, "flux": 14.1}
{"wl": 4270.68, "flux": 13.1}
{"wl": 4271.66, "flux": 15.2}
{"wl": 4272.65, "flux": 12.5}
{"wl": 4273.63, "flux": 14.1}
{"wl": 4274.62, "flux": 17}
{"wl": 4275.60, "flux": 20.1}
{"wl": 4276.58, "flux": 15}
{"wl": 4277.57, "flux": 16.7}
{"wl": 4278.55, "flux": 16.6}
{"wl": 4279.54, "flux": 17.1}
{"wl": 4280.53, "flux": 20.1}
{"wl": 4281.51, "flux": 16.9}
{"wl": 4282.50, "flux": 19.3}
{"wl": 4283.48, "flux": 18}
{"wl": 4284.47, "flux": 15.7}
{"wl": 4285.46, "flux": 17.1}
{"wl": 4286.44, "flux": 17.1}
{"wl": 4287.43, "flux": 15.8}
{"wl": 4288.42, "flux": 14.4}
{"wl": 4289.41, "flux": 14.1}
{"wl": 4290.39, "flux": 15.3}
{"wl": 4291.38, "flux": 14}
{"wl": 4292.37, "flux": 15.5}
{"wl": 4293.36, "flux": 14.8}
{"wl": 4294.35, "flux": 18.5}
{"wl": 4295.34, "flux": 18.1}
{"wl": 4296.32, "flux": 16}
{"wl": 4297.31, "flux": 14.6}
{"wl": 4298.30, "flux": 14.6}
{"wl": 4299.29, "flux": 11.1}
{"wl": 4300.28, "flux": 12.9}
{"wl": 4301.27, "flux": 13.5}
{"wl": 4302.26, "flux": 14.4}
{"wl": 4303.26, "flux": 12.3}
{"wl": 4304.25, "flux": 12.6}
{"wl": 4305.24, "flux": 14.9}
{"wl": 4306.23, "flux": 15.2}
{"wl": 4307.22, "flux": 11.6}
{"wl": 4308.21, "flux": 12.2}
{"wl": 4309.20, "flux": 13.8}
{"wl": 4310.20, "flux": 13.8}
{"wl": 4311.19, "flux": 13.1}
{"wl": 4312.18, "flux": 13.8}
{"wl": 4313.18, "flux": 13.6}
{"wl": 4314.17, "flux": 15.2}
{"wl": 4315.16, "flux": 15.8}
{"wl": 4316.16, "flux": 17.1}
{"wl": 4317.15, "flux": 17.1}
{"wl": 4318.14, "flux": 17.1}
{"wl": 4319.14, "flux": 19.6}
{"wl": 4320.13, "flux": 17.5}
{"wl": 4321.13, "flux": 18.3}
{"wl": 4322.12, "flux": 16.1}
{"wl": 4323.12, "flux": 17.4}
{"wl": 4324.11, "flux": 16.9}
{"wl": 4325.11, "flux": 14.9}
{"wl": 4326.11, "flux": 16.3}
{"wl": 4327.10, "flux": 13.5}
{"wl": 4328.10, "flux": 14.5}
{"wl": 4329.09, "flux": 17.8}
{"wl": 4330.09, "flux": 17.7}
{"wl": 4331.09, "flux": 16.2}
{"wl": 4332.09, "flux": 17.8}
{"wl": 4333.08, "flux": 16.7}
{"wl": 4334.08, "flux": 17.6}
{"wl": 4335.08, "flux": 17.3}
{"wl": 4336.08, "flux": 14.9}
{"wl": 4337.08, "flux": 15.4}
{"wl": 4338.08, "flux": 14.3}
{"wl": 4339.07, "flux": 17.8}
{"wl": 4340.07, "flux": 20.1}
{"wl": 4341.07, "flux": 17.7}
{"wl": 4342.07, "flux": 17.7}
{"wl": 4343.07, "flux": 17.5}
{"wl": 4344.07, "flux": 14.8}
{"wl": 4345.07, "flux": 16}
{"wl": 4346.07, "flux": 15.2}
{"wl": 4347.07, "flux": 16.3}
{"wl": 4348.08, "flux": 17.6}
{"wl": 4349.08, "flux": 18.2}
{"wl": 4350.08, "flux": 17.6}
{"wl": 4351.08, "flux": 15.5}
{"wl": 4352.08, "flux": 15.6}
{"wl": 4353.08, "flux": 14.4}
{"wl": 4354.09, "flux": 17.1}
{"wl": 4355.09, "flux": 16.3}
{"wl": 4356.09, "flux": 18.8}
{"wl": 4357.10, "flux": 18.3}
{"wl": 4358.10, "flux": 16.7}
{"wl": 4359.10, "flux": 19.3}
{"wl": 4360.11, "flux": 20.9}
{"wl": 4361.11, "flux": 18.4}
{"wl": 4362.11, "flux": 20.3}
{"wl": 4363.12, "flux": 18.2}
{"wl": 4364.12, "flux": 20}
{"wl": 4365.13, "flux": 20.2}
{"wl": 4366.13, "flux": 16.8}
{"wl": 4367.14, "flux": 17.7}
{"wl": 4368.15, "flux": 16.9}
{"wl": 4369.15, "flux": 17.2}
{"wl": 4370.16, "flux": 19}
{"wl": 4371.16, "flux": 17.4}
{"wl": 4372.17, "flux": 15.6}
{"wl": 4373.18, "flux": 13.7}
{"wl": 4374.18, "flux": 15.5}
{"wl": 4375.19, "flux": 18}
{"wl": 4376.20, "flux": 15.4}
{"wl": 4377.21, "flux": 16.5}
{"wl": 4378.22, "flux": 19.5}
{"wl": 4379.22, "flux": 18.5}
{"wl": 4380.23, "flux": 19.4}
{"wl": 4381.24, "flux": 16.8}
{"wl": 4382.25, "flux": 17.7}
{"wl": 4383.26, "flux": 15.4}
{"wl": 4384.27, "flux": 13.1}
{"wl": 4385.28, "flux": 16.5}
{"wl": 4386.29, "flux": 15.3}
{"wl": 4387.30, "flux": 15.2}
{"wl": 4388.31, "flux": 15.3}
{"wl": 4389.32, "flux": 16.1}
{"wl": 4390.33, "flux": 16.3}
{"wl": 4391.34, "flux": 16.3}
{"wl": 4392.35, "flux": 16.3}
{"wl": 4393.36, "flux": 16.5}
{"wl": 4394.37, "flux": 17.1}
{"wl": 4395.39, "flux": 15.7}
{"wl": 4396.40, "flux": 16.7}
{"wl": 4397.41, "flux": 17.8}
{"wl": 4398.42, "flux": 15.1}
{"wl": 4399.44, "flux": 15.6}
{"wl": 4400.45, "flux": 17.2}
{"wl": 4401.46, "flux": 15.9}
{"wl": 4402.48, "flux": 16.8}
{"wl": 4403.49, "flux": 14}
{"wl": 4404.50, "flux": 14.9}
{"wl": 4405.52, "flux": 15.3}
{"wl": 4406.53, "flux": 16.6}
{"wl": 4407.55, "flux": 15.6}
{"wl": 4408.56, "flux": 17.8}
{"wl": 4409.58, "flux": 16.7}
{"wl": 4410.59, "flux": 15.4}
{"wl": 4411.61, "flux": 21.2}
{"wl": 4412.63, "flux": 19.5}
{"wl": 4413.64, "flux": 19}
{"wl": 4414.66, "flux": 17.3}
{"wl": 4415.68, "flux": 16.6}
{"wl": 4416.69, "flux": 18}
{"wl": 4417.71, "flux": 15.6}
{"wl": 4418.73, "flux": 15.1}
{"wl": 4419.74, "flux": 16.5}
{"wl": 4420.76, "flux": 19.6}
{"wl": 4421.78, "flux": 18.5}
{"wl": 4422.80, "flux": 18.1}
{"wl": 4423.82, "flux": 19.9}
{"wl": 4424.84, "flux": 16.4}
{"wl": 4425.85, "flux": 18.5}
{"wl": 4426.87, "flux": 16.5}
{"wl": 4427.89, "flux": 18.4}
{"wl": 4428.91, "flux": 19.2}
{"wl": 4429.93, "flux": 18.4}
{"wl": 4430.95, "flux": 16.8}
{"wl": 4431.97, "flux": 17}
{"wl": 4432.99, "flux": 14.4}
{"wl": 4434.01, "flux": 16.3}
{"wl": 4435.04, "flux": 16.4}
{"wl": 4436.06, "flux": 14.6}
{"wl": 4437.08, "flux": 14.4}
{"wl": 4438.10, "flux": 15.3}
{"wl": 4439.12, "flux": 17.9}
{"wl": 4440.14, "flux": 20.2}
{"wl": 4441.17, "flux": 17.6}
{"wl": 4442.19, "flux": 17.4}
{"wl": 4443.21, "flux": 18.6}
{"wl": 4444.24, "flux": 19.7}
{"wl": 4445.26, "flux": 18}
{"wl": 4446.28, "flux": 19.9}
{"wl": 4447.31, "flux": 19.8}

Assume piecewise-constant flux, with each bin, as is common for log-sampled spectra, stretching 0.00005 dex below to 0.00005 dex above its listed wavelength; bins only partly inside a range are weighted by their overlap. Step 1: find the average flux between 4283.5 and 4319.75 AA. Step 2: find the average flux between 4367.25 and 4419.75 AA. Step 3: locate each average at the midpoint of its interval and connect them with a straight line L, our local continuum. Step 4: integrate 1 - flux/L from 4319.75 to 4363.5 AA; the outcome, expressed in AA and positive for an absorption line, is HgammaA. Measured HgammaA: -3.7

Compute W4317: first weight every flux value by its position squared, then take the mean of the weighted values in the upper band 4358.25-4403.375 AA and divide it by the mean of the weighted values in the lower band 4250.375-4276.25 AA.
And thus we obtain 1.1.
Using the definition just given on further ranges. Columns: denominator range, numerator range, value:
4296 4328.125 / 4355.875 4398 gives 1.19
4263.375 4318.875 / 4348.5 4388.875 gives 1.16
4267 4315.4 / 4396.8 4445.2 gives 1.20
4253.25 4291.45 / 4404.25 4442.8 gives 1.14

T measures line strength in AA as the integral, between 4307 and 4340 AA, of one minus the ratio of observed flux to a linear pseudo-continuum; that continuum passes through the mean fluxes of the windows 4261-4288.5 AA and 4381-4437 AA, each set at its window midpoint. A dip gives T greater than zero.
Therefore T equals 1.1 AA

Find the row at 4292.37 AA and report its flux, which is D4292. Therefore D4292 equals 15.5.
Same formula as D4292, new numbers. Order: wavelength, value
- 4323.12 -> 17.4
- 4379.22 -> 18.5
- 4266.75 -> 15.8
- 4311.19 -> 13.1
